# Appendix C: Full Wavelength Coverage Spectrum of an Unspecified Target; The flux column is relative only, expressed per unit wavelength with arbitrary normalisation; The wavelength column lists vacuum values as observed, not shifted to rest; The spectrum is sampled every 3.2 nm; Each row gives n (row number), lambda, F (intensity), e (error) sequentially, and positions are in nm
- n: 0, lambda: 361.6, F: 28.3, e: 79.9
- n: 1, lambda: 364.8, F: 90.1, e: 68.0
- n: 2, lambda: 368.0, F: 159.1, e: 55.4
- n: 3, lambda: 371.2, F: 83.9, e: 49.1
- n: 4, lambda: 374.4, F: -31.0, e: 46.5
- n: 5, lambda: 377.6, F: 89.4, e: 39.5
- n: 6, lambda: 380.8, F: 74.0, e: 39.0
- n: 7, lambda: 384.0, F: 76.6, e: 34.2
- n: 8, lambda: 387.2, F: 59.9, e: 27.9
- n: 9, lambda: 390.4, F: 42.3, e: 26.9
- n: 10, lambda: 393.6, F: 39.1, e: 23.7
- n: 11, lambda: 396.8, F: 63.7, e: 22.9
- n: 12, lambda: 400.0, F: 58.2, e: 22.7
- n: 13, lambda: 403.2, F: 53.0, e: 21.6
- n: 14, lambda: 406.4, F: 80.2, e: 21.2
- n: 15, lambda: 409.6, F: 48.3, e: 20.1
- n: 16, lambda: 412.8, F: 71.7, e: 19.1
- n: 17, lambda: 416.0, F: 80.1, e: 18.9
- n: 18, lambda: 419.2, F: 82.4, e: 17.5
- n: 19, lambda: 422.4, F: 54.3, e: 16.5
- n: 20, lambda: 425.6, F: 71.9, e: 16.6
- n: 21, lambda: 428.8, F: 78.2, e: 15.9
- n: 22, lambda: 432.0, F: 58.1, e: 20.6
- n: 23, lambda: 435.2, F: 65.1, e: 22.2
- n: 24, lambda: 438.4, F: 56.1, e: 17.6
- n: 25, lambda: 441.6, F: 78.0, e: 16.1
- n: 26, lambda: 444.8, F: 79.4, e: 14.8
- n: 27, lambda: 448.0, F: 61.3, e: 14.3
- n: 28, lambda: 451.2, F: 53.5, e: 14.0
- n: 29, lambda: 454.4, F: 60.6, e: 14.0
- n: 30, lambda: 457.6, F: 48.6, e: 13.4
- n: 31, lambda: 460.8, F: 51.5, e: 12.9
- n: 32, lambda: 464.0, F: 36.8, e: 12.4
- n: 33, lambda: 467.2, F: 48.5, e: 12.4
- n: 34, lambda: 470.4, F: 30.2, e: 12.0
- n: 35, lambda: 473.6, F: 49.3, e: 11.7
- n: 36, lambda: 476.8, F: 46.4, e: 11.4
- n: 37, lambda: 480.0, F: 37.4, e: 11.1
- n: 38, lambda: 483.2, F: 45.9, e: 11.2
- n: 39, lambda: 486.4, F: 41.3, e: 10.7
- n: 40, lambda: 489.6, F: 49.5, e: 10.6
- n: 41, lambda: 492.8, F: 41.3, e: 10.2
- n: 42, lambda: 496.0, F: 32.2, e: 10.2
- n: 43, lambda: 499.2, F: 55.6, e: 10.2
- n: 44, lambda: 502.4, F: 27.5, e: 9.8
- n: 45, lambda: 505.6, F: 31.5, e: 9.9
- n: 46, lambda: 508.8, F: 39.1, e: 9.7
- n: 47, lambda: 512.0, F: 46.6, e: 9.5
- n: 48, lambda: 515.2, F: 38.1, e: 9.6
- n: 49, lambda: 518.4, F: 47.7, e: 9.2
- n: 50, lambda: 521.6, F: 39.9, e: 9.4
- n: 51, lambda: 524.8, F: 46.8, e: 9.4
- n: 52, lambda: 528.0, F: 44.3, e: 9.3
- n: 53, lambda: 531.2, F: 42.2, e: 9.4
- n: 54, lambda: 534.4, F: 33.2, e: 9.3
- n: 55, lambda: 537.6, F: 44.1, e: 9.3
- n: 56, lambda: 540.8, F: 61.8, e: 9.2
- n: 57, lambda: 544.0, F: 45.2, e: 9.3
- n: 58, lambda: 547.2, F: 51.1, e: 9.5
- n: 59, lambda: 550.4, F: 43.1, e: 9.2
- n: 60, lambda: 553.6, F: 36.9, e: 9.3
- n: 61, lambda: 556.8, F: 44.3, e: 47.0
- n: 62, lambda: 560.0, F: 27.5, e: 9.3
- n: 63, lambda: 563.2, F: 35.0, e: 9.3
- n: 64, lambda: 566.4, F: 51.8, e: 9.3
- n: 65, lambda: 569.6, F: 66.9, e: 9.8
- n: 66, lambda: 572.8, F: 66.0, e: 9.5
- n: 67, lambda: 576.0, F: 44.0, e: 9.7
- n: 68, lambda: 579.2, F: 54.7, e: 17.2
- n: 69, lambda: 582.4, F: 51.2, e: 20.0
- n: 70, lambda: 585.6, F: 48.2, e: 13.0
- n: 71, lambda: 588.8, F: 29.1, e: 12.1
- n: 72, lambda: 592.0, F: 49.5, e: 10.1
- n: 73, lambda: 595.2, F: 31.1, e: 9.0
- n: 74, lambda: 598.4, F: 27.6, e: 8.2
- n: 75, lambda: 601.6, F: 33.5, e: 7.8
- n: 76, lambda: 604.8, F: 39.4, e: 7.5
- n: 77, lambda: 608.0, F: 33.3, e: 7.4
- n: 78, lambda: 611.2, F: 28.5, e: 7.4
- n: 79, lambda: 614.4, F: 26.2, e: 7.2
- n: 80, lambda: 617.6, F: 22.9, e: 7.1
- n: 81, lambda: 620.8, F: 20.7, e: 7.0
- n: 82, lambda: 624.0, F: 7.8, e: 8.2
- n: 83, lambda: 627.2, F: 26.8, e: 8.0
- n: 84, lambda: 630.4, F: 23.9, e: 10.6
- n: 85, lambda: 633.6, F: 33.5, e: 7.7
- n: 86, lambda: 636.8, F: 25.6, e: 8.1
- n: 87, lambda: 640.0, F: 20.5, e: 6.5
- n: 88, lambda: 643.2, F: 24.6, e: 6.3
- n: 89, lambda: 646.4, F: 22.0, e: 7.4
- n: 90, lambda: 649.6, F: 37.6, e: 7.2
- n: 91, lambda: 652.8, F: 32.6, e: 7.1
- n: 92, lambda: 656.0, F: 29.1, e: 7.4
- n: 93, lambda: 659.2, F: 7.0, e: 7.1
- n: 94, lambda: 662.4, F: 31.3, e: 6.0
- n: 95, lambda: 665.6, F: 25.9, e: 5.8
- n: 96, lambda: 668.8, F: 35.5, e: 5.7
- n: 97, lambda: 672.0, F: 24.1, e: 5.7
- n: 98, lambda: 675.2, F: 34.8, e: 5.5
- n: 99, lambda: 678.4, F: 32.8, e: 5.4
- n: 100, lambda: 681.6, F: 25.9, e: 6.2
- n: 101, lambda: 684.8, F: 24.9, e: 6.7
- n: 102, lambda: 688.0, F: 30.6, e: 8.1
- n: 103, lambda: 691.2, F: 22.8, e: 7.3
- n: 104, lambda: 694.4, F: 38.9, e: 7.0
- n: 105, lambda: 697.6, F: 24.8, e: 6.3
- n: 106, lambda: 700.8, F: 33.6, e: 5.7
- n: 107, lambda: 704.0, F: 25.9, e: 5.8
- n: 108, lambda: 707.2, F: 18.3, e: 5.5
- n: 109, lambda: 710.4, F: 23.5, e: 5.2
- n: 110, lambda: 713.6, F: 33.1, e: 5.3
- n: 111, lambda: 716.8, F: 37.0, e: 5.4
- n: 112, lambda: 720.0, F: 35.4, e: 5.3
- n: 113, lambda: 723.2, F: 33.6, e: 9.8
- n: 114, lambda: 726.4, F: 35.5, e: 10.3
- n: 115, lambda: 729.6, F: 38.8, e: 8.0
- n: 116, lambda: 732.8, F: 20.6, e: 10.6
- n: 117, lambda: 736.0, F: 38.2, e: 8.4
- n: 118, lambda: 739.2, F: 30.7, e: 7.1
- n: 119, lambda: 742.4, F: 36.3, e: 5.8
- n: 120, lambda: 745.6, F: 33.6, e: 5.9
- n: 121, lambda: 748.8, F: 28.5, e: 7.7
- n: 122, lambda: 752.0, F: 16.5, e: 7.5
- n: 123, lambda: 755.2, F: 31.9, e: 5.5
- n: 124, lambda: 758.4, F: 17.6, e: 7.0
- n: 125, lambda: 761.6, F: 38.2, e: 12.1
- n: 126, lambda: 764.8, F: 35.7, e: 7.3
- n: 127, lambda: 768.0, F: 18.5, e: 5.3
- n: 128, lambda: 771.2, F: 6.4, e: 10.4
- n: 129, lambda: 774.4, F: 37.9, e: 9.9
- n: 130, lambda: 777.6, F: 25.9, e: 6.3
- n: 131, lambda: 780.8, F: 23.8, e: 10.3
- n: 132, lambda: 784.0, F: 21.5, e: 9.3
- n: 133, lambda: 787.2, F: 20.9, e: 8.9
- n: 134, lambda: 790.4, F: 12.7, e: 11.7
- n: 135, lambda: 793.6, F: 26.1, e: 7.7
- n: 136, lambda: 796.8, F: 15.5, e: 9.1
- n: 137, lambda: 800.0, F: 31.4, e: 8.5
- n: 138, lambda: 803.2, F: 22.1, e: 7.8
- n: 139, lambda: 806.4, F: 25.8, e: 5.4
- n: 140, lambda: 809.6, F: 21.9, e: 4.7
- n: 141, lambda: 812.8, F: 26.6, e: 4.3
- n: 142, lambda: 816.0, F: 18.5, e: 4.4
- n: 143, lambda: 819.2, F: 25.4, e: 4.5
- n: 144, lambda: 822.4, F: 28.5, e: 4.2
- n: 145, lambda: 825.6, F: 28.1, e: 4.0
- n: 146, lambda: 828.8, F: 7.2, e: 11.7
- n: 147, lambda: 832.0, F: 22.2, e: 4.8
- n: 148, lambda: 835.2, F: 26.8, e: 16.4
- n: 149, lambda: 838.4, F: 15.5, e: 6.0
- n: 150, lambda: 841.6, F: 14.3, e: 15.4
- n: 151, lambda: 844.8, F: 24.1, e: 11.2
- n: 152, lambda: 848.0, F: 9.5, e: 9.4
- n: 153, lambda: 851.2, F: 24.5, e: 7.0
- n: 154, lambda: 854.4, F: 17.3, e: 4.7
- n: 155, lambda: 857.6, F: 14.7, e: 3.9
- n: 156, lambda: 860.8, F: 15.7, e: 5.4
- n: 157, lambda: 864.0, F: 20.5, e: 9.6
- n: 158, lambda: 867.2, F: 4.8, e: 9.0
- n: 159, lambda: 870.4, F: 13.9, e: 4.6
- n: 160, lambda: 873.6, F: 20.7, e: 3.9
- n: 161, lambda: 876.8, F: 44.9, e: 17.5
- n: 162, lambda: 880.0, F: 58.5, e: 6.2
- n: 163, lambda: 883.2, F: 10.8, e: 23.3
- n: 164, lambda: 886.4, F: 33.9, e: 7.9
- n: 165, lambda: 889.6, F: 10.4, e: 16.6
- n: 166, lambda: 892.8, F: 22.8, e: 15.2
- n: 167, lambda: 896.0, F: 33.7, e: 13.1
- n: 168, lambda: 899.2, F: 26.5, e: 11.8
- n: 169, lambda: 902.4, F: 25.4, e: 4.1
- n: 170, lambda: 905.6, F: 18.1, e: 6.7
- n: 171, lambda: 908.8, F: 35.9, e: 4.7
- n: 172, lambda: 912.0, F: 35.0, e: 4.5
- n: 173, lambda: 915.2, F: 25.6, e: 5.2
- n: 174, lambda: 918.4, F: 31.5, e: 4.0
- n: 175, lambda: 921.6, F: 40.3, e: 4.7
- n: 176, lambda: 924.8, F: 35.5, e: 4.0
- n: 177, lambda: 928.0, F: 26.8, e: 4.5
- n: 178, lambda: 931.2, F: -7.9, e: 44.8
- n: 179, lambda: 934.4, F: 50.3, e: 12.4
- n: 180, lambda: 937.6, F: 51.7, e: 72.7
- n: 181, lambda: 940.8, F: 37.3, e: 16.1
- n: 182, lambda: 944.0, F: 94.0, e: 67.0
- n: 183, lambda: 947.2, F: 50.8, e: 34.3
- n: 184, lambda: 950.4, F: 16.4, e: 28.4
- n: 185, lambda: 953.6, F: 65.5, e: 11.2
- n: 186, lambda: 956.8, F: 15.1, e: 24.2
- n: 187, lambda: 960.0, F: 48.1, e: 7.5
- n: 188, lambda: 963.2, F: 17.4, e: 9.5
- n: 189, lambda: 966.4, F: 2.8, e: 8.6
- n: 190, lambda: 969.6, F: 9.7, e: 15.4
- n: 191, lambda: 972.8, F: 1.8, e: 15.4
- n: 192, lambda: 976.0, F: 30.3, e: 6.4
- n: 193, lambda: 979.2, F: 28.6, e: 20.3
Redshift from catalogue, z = 1.36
